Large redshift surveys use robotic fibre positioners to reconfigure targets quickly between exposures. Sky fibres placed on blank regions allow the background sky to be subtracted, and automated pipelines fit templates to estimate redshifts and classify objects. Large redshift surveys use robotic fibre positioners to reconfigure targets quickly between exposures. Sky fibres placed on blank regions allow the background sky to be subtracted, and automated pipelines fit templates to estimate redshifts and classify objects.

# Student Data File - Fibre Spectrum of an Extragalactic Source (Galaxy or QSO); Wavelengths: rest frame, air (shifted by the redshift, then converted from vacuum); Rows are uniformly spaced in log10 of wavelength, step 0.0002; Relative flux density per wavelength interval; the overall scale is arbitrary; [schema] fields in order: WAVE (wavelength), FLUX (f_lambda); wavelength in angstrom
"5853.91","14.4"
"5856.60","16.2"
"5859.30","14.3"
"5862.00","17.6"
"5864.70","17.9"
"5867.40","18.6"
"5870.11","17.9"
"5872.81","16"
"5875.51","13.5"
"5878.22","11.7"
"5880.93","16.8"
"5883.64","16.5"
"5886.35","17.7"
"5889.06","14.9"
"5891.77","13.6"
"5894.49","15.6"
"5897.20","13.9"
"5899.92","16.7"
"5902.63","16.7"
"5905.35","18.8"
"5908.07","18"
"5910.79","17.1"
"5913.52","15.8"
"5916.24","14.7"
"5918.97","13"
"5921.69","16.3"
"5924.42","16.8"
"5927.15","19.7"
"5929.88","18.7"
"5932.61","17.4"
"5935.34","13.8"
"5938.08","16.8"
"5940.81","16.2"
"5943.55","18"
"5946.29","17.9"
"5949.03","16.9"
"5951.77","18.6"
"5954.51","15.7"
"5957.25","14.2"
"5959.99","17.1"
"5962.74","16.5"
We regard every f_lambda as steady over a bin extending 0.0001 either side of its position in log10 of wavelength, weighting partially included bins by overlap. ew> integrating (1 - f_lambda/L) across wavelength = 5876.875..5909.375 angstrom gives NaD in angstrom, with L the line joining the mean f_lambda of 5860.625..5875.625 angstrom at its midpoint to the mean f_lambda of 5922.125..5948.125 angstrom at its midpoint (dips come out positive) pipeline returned 2.4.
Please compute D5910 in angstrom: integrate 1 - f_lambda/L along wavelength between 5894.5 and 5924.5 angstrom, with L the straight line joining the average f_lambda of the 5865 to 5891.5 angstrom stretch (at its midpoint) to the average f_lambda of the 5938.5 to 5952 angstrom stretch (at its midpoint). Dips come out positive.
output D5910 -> 0.9 angstrom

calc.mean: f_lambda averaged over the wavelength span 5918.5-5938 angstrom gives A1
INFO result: 16.7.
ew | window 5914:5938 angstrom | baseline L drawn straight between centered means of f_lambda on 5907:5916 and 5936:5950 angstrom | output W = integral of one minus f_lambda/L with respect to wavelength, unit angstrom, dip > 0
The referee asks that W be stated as 0.7 angstrom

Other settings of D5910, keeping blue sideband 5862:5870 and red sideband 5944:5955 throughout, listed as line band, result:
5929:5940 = 0.6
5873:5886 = 2.2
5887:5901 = 2.2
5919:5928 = 0.4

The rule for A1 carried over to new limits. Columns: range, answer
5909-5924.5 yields 15.6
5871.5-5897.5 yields 15.1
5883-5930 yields 16.3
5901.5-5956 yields 16.8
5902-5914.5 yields 17.3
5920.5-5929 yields 17.7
